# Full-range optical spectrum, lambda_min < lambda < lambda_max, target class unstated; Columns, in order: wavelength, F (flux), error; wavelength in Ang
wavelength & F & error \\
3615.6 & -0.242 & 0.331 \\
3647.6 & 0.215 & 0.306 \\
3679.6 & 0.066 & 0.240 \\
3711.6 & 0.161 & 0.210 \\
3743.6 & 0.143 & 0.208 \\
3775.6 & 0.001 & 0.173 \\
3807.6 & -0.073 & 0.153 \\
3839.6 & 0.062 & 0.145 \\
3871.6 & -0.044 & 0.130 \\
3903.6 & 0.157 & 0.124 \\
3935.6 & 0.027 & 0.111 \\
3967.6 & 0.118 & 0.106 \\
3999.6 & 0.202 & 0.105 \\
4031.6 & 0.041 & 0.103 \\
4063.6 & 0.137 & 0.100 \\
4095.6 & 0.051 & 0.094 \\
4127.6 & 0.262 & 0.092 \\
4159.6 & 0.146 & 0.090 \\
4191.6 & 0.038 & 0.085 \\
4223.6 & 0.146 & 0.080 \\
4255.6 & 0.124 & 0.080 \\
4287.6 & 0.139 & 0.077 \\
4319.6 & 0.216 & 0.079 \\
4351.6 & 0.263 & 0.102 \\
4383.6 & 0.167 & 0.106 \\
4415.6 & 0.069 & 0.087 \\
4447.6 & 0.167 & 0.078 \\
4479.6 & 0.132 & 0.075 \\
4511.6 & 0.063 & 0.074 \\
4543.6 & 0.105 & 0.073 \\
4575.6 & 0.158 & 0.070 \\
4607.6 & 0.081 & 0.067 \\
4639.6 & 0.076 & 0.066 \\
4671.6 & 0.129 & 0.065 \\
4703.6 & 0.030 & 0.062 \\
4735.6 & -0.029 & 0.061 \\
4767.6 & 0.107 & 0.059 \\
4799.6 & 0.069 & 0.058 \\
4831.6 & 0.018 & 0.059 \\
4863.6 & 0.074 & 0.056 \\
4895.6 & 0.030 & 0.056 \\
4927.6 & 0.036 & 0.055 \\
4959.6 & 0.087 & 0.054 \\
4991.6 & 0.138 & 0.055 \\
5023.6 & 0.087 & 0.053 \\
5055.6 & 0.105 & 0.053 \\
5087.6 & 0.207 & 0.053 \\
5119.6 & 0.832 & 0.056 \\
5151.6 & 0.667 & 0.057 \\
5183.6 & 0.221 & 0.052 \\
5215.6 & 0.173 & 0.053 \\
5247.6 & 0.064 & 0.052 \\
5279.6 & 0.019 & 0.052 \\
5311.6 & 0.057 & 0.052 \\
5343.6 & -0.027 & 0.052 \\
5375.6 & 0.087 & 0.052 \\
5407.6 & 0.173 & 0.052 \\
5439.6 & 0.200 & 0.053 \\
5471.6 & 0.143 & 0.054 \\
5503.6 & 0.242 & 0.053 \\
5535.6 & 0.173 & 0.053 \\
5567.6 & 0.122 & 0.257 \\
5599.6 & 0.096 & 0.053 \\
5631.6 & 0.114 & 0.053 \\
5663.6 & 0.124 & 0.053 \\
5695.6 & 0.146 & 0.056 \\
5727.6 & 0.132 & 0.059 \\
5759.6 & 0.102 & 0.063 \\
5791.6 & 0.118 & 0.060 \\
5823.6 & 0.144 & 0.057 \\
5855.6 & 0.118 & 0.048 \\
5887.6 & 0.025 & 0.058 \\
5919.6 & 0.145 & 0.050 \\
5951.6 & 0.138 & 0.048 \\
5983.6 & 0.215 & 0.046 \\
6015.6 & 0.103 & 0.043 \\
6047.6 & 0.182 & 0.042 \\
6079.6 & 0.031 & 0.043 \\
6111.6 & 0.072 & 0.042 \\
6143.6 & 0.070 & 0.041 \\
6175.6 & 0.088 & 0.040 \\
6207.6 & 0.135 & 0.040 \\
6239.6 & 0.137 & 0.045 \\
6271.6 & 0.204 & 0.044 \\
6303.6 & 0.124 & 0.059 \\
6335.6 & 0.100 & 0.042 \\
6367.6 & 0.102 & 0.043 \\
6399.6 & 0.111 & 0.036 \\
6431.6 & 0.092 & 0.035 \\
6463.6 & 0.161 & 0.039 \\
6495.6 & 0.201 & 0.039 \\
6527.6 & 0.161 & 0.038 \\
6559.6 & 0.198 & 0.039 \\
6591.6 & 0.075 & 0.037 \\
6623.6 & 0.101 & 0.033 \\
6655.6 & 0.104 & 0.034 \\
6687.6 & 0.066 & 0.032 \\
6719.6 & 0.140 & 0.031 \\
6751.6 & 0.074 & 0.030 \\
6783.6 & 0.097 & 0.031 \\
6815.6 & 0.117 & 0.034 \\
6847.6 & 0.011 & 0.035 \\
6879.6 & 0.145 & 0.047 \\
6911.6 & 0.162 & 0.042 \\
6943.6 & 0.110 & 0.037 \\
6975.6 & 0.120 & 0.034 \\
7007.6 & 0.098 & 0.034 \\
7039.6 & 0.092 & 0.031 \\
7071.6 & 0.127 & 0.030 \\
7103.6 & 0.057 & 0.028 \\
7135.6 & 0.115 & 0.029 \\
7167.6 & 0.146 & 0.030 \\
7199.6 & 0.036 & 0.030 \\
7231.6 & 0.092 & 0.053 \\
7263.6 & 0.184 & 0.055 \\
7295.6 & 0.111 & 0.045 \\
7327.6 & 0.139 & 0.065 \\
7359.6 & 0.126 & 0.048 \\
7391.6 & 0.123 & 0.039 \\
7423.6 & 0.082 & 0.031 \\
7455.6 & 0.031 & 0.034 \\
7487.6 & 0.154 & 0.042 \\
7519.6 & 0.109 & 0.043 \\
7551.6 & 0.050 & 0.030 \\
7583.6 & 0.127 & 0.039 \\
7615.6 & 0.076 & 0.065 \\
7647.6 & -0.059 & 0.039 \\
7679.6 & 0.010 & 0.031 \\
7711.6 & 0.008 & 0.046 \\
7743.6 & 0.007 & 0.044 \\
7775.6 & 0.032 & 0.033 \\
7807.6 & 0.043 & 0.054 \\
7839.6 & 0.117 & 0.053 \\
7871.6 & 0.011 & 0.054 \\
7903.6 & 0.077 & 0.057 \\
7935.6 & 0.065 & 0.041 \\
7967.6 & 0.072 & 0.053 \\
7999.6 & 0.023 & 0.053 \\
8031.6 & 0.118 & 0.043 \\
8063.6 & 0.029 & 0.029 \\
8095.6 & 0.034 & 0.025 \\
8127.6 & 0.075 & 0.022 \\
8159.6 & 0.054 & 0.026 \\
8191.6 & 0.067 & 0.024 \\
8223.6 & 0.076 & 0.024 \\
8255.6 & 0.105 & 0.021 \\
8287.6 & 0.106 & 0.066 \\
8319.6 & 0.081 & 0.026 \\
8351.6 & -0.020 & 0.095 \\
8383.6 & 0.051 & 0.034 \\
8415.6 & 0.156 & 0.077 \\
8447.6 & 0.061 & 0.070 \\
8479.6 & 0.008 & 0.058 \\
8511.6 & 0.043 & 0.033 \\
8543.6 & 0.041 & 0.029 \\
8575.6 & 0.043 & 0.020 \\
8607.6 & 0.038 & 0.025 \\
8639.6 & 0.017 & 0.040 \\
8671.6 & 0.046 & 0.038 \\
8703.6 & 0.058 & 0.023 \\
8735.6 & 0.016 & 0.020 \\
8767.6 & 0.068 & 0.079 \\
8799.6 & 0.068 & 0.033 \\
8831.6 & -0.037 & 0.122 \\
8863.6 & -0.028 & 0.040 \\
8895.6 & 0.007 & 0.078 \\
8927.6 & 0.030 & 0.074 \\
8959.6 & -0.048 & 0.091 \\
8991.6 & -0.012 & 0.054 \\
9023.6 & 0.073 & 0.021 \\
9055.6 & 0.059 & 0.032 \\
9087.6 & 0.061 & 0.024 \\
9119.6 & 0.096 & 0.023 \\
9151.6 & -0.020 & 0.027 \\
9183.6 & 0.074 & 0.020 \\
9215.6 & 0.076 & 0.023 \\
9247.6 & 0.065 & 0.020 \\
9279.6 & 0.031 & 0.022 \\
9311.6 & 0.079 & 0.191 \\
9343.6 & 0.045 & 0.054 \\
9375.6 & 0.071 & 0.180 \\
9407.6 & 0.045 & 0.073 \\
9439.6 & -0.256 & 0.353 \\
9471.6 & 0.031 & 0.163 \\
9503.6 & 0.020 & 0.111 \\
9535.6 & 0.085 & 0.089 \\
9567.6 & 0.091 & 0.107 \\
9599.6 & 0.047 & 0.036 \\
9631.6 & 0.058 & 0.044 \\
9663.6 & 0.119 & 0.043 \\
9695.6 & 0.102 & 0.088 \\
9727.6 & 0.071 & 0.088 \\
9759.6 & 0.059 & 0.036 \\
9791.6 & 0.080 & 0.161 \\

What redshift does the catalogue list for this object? 0.02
